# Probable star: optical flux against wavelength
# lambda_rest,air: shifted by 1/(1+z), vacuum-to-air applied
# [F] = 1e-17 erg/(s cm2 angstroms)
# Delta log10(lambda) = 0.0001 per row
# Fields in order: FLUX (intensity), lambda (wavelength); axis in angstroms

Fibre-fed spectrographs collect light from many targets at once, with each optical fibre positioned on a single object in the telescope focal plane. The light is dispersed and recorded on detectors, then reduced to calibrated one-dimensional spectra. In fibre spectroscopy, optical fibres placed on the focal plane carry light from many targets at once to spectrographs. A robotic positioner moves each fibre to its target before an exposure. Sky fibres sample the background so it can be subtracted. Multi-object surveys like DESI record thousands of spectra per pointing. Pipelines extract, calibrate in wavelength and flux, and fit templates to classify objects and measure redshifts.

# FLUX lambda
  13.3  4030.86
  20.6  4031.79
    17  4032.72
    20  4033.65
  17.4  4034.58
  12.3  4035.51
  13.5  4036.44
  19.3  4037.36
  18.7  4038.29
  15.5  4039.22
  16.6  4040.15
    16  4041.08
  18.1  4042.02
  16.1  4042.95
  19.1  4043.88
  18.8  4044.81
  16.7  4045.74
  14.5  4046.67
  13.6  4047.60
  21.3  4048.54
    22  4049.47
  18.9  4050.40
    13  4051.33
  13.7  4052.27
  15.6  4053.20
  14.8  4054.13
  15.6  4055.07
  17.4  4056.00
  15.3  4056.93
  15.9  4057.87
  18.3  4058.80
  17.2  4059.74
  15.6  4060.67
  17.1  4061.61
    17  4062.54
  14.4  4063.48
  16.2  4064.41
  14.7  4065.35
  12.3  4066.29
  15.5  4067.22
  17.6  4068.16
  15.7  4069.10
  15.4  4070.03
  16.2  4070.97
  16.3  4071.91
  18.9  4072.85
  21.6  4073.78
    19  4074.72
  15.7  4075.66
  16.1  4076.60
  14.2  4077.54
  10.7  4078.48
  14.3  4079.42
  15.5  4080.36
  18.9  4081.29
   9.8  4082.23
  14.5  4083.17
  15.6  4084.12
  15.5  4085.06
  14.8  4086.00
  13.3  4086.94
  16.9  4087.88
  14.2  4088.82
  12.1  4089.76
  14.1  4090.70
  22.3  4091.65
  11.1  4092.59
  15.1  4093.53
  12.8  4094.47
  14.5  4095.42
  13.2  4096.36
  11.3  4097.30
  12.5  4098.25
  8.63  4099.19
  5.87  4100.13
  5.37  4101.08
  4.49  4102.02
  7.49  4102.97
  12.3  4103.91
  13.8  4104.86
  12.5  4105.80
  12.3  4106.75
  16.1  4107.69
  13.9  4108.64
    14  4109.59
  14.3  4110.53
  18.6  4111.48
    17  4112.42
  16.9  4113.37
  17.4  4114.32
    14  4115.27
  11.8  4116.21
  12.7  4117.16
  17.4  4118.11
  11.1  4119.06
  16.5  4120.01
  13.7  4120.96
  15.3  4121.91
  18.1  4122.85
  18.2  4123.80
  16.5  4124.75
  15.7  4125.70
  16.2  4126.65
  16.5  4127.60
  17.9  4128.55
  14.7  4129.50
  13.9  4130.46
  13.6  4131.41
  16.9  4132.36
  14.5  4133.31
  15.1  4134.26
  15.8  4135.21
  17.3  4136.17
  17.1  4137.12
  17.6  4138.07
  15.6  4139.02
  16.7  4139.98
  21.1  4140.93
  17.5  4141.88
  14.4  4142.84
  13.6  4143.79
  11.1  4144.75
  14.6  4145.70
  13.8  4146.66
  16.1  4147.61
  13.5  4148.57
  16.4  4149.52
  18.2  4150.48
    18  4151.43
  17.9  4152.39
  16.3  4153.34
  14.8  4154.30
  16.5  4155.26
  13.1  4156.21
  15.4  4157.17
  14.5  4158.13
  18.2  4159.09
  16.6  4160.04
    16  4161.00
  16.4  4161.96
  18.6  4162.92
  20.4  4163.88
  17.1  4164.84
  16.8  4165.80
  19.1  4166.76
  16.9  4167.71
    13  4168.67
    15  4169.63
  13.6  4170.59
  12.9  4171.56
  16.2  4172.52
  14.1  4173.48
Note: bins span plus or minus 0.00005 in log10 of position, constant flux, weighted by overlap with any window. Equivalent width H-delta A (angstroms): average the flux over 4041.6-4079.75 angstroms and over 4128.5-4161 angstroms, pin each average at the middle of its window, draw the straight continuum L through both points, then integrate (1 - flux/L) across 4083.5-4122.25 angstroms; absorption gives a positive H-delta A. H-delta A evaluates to 6.26 angstroms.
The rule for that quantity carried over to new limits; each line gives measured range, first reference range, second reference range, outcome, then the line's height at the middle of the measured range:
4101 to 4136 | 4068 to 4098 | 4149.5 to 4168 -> 3.2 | 16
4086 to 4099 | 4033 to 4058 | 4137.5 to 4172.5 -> 1.9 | 16.4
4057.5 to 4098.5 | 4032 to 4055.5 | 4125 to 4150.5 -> 2.7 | 16.4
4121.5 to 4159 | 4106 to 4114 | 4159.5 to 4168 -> 1.5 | 16.6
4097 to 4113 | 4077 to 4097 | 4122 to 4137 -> 3.5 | 15.1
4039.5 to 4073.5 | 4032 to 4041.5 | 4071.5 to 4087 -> -0.5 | 16.2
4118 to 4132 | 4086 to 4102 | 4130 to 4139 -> -0.6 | 15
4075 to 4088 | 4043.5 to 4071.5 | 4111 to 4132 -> 1.1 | 16.1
